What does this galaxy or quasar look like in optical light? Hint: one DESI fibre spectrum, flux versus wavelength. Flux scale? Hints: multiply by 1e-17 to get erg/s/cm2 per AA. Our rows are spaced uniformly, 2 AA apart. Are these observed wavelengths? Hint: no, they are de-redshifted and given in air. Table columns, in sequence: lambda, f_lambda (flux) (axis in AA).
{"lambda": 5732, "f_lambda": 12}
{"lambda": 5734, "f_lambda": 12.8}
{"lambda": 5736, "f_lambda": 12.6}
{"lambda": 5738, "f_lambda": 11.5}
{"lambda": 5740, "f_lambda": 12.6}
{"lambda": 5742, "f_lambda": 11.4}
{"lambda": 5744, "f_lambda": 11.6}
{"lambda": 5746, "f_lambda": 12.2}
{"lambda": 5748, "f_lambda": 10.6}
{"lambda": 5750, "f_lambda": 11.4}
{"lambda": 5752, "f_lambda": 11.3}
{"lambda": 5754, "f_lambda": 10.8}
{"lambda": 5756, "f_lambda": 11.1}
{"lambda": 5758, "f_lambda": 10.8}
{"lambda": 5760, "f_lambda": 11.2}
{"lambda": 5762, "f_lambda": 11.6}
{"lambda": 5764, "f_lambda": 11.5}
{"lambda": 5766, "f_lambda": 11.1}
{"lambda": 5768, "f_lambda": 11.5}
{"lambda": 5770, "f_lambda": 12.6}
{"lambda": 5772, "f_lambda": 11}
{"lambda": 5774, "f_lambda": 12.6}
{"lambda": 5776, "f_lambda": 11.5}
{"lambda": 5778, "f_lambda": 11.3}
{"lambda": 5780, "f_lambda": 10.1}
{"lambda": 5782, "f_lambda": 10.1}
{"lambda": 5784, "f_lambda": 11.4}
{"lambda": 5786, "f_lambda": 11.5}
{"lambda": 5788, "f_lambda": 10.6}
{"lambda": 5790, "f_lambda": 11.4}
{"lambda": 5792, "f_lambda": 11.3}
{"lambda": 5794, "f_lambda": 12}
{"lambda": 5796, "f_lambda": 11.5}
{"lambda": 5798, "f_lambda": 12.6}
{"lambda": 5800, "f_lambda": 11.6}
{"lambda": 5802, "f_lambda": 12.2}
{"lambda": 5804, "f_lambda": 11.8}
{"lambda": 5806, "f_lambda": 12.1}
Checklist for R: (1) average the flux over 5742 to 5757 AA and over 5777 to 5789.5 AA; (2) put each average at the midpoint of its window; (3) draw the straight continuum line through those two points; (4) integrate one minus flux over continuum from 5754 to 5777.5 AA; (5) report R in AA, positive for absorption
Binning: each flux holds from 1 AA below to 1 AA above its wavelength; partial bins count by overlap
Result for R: -0.8 AA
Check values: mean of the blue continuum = 11.3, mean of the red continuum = 10.9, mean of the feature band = 11.5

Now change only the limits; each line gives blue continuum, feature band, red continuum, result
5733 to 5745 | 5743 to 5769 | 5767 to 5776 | 1.50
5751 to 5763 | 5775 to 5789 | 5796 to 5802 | 0.88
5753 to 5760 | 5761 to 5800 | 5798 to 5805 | 0.17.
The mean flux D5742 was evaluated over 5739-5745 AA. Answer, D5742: 11.9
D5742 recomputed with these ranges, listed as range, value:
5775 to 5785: 10.9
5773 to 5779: 11.8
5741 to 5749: 11.4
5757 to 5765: 11.3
